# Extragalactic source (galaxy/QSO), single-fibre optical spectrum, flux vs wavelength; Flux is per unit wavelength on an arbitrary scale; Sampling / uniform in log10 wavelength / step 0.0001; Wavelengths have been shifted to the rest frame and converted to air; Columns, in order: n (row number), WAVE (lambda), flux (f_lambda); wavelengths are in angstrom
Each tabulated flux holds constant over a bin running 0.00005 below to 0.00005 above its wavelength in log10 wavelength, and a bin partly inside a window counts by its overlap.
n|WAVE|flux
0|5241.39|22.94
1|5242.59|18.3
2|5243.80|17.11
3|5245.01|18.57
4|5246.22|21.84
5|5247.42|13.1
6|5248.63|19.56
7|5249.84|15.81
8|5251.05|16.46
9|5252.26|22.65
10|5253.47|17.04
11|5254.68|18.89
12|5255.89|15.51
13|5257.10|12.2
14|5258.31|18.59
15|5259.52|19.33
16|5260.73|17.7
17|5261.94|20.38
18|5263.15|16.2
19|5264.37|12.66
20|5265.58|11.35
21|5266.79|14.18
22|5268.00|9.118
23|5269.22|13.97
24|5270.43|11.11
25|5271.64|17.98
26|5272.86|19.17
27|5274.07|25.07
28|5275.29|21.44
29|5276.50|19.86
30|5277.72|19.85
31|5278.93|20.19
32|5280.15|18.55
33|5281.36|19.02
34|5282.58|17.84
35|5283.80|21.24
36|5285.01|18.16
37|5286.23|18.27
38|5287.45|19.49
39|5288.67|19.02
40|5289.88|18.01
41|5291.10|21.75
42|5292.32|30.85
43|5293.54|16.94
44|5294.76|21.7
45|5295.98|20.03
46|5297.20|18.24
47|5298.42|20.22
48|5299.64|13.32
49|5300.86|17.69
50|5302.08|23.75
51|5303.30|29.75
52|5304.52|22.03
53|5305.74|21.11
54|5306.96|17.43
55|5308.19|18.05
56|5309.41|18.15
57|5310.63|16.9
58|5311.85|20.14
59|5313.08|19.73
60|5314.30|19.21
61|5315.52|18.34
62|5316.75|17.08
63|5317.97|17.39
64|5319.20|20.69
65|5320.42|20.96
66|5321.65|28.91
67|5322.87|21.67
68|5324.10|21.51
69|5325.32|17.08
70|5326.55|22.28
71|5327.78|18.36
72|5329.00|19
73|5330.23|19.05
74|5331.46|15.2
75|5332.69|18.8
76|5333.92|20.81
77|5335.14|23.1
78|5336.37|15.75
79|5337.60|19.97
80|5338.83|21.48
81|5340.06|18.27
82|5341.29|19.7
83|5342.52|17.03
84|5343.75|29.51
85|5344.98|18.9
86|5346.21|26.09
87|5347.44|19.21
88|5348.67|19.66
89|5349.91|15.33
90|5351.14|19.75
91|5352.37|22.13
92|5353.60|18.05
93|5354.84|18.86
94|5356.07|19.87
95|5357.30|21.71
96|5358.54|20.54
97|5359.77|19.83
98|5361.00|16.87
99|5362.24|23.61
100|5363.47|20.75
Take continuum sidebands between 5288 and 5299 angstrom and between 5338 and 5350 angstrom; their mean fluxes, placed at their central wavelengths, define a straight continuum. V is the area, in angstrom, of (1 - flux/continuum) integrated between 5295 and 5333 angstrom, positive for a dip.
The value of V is 1.8 angstrom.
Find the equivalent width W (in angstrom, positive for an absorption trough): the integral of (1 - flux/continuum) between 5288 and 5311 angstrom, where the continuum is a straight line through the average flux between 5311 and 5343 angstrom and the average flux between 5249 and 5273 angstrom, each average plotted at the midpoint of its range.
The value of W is -2.8 angstrom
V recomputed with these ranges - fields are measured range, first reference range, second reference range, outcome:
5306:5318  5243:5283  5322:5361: 0.39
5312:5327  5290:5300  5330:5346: -0.15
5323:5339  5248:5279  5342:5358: 0.26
